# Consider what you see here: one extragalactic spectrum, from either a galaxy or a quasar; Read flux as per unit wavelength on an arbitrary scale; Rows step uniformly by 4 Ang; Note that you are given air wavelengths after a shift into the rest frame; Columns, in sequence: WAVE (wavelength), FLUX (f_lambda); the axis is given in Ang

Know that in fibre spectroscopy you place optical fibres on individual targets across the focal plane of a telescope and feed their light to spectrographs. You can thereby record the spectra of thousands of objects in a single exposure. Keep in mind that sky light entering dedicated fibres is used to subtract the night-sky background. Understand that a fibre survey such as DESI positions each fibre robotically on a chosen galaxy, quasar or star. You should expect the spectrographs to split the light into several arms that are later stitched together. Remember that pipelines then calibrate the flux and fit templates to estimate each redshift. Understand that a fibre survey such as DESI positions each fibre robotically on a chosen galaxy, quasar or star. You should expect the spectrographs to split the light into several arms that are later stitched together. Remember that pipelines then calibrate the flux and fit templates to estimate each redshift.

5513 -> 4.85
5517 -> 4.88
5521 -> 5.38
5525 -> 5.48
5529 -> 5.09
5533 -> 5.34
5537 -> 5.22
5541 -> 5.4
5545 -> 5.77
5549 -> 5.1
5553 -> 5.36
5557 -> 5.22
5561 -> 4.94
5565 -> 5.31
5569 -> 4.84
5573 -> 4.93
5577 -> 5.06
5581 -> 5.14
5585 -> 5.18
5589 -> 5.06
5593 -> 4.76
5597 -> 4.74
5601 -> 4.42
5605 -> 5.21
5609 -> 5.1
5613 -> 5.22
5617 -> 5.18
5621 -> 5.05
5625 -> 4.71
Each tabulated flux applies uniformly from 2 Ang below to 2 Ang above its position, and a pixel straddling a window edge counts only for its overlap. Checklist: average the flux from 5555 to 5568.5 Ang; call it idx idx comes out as 5.12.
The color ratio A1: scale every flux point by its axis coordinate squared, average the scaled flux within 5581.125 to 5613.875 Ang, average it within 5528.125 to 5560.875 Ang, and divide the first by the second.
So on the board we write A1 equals 1.0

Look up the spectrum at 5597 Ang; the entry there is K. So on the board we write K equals 4.74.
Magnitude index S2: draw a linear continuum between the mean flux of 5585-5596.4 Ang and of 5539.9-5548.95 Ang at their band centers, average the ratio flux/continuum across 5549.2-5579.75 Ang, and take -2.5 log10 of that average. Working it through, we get 0.03 mag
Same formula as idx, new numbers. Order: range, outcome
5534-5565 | 5.29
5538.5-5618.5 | 5.1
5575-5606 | 4.94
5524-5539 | 5.27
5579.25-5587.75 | 5.15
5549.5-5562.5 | 5.17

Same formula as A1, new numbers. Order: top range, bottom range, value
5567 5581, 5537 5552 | 0.93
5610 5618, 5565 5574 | 1.06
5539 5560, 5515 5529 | 1.03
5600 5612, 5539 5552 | 0.94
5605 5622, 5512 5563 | 1.01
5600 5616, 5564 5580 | 1.02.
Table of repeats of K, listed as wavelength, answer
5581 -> 5.14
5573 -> 4.93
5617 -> 5.18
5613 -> 5.22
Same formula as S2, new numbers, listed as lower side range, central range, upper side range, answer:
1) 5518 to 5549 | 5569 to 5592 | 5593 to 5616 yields 0.01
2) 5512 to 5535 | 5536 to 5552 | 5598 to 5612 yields -0.05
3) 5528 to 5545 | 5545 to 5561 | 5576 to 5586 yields 0.00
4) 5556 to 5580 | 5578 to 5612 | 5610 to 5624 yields 0.03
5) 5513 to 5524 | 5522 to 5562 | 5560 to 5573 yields -0.05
